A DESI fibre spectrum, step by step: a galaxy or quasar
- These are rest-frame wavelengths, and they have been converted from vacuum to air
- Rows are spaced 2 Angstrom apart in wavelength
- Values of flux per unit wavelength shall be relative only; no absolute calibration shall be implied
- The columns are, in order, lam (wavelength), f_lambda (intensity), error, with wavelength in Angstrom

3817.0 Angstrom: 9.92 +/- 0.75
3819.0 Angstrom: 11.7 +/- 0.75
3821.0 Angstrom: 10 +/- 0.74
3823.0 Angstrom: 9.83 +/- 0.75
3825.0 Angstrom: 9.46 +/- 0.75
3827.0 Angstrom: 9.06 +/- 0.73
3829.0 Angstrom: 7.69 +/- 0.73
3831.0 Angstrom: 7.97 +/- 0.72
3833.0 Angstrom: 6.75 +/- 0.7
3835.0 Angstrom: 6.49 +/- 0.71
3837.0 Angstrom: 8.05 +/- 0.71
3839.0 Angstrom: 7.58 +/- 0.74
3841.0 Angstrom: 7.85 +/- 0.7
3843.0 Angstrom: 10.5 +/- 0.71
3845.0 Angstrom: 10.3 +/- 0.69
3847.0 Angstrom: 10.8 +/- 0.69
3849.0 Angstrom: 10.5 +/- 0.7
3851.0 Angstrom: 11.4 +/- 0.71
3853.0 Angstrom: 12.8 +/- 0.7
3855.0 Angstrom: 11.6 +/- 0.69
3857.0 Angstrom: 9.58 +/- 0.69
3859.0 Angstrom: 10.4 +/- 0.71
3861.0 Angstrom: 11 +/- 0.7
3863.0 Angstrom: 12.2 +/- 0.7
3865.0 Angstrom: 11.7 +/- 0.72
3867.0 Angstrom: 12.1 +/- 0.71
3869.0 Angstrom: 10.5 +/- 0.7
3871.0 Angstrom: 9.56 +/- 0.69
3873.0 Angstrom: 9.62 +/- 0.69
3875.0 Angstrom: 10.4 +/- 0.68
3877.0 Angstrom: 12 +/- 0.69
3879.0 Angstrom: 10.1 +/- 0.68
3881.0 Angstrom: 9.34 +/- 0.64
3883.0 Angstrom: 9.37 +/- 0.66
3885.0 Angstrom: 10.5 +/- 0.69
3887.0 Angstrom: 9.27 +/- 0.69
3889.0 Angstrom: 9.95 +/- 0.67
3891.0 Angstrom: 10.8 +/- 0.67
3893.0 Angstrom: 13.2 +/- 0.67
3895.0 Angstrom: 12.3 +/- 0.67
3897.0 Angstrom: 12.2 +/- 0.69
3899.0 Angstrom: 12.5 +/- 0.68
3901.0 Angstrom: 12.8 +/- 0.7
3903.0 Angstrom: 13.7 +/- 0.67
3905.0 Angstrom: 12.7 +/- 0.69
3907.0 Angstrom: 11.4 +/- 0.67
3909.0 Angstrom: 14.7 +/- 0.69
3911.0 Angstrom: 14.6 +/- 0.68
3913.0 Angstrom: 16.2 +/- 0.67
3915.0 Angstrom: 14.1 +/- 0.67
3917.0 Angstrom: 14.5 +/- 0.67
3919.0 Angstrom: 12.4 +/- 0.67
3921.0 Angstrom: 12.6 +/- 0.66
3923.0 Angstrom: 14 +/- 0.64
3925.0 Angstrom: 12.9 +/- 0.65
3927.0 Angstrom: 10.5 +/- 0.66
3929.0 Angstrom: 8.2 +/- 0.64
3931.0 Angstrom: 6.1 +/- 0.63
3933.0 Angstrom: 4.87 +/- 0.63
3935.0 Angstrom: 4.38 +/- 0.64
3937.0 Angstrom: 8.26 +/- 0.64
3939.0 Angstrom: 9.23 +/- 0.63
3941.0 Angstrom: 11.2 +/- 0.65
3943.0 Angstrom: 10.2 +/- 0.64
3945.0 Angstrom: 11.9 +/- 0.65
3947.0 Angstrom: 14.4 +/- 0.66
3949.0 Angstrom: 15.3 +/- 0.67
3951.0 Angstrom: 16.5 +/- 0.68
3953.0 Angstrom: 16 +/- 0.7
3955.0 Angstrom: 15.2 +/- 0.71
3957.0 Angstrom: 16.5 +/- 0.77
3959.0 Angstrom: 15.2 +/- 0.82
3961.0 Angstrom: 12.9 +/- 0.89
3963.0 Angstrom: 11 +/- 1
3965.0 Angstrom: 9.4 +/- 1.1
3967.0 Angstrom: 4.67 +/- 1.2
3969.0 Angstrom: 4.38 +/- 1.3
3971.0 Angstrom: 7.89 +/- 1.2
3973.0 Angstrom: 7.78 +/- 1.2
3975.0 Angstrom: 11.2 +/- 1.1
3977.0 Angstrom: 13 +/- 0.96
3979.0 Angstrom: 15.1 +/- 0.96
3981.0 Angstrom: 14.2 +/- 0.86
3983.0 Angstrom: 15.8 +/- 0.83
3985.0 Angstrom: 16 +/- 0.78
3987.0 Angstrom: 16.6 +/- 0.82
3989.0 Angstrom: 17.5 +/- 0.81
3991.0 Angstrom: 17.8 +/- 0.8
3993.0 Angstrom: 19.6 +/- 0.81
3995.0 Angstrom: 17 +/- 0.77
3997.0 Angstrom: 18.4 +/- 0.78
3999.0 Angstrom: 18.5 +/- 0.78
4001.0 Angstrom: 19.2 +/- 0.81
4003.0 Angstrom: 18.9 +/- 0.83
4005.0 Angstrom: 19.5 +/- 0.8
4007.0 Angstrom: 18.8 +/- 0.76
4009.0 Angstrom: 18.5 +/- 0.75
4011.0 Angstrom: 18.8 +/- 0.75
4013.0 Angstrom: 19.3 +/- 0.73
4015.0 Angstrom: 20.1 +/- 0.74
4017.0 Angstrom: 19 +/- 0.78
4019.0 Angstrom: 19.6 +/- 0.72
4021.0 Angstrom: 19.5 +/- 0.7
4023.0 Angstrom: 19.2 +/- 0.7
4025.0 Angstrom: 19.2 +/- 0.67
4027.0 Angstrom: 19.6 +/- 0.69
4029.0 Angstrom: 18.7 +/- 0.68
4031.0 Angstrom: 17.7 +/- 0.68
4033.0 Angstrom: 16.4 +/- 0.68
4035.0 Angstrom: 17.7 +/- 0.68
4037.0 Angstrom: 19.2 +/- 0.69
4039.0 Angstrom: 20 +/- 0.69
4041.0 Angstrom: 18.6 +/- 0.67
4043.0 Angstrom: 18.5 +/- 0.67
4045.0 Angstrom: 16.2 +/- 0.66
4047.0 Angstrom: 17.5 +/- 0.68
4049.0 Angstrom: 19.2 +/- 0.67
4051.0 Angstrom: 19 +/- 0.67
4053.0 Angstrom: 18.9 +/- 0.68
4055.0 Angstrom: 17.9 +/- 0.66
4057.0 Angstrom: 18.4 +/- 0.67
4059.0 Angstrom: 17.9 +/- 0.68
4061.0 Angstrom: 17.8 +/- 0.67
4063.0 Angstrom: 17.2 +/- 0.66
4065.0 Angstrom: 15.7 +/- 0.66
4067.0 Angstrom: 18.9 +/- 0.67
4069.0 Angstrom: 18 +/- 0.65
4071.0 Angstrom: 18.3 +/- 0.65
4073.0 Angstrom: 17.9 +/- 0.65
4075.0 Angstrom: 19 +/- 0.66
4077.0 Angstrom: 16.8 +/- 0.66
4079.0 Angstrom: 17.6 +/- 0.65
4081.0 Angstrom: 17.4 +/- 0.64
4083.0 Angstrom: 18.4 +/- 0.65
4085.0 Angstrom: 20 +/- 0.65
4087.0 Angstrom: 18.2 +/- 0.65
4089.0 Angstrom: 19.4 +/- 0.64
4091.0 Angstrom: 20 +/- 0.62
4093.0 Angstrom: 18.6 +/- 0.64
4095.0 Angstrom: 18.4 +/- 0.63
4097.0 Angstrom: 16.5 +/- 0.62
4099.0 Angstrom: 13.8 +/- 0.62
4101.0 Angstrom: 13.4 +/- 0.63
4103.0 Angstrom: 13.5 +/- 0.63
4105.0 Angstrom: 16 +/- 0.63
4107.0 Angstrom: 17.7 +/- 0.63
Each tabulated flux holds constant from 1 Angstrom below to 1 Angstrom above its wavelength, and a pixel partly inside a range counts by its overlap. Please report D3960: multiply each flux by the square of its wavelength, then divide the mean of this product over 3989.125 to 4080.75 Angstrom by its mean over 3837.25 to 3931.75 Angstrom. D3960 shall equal 1.75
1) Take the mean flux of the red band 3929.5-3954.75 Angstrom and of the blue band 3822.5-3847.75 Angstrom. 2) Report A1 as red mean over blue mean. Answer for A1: 1.25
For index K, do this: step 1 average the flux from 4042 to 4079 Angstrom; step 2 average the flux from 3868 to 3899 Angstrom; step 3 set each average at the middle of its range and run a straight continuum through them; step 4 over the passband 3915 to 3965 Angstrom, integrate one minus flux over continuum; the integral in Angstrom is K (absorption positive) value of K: 4.5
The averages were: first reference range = 10.7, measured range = 11.8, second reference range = 17.9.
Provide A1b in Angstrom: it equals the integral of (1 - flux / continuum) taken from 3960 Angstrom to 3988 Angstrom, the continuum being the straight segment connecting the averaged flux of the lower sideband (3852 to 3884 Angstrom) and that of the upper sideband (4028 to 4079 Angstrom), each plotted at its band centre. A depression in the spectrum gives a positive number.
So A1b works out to 6.7 Angstrom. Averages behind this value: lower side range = 10.8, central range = 11.4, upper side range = 18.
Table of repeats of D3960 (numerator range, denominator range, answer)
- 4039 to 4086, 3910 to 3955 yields 1.63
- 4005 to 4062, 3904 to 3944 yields 1.77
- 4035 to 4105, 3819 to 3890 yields 2.00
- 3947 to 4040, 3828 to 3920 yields 1.56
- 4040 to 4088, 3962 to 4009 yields 1.29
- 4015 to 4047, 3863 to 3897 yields 1.87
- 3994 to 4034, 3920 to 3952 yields 1.83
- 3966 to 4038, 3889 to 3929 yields 1.35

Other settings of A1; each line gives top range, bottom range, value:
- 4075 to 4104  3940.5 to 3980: 1.45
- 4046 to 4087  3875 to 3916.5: 1.50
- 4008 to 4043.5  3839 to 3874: 1.77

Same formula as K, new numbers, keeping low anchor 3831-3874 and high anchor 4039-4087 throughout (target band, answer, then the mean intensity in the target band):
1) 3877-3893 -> 1.5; 10.2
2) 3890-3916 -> -2.6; 13.2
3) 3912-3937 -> 3.7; 10.8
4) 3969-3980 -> 3.2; 10.4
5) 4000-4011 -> -2.1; 19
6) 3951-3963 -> -0.8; 14.9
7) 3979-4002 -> -2.9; 17.2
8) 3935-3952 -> 2.4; 11.7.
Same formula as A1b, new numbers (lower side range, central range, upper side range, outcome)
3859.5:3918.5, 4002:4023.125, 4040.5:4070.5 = -3.6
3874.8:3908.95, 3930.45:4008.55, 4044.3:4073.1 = 6.4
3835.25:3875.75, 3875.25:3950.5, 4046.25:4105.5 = 4.7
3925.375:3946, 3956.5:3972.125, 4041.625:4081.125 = 0.9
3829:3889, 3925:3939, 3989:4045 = 6.4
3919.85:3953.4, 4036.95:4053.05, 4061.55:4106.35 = -2.9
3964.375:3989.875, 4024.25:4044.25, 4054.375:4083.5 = -3.9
